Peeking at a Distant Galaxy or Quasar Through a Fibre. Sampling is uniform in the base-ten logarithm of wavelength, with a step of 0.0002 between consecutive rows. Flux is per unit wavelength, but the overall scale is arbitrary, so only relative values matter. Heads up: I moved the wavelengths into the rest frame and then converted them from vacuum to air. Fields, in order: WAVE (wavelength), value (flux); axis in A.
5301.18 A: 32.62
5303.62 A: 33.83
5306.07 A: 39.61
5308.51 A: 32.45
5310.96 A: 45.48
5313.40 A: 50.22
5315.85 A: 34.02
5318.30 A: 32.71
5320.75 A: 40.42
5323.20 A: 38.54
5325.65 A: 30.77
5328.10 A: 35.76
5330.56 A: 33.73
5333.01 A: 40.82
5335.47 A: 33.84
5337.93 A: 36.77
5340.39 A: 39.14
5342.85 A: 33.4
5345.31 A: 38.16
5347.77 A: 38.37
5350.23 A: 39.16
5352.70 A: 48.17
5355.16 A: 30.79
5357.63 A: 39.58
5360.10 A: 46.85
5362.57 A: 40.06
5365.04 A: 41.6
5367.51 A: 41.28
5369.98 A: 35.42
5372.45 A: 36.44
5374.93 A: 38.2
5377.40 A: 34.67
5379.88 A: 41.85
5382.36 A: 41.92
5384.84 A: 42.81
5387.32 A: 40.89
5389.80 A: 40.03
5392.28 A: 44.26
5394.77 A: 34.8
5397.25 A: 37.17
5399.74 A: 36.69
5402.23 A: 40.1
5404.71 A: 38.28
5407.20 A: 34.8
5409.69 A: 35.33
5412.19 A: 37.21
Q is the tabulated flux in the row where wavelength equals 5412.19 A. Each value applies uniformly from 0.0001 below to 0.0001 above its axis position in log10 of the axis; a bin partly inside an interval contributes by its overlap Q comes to 37.21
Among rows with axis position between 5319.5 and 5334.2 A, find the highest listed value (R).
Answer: 40.82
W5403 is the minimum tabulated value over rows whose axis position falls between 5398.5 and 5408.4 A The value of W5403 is 34.8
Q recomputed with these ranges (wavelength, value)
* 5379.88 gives 41.85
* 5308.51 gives 32.45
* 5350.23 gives 39.16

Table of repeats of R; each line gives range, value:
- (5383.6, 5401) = 44.26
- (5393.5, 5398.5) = 37.17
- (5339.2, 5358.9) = 48.17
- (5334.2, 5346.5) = 39.14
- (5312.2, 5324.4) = 50.22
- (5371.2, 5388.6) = 42.81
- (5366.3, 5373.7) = 41.28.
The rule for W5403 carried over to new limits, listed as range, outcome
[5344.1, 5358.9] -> 30.79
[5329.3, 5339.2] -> 33.73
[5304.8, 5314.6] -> 32.45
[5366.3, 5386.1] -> 34.67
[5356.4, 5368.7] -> 39.58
